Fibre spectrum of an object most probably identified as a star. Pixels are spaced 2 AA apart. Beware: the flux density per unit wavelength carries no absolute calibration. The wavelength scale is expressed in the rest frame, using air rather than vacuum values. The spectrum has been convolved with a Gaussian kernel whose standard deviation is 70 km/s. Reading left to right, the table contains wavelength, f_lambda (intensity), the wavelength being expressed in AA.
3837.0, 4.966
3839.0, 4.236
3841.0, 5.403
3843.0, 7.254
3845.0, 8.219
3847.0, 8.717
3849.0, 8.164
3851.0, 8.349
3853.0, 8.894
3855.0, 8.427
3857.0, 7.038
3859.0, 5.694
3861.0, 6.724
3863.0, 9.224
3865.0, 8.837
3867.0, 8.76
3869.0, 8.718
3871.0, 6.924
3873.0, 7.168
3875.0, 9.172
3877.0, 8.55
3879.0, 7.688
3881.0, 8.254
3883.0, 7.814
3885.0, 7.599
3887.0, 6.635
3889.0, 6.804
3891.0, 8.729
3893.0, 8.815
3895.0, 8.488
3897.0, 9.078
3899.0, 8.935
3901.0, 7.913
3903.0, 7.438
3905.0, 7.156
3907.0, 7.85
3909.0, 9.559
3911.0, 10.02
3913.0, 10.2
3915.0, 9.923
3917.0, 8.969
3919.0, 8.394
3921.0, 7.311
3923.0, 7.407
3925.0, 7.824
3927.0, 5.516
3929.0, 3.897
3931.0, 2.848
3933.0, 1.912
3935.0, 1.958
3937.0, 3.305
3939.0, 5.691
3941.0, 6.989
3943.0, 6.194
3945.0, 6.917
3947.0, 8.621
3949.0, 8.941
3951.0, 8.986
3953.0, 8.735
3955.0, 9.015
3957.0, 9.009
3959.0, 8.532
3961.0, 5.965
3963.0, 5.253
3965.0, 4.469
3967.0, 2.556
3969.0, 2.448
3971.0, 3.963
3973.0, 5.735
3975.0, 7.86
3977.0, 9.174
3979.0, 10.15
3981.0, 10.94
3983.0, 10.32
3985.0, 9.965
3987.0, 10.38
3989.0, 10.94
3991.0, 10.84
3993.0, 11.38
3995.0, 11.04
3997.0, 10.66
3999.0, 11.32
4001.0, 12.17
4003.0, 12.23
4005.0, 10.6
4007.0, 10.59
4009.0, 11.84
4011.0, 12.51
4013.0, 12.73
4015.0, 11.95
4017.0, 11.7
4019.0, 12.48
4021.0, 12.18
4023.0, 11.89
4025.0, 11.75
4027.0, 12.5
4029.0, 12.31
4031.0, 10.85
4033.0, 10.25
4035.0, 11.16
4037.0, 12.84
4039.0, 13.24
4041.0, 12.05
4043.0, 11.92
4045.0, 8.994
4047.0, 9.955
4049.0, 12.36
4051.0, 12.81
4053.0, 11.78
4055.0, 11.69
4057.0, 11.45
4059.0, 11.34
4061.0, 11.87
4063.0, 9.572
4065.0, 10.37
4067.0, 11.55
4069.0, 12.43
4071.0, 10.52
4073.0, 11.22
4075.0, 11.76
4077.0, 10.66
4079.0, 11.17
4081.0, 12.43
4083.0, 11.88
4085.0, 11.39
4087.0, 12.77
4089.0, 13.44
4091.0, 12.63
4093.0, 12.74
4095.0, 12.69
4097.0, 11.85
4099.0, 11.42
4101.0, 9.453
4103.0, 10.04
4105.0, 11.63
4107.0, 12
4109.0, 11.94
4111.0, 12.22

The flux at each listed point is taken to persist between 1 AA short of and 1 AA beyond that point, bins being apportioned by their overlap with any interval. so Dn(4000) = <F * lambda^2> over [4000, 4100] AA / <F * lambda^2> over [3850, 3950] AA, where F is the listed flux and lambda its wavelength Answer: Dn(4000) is 1.7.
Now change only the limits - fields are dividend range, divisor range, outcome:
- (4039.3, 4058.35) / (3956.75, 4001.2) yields 1.42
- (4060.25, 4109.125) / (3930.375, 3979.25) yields 2.00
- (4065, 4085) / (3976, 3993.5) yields 1.15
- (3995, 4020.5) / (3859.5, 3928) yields 1.52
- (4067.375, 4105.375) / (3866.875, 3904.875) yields 1.61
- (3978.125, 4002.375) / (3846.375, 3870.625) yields 1.44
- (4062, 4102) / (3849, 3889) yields 1.64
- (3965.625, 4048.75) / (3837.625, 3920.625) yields 1.39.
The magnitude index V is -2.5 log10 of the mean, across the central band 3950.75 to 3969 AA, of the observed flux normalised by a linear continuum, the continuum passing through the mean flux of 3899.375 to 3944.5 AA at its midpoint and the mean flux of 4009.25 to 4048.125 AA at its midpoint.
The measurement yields 0.27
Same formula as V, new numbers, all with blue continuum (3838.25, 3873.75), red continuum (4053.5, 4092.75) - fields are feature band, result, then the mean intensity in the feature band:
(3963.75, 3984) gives 0.41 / 6.74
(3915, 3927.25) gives 0.12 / 7.89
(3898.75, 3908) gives 0.10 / 7.77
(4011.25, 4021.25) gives -0.16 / 12.2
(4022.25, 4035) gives -0.07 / 11.6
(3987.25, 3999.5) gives -0.09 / 11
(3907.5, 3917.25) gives -0.12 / 9.7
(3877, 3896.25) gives 0.04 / 7.92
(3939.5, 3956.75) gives 0.16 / 8.02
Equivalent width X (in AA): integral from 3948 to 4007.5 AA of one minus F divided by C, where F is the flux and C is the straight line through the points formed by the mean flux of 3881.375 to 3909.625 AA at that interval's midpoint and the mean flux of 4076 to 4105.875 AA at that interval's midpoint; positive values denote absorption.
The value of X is 5.30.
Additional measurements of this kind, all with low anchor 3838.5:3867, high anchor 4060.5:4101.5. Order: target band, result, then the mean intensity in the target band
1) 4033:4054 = -1.28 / 11.6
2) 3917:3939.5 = 9.21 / 5.26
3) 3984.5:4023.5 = -4.55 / 11.5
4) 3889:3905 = 0.18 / 8.3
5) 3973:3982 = 0.65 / 9.11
